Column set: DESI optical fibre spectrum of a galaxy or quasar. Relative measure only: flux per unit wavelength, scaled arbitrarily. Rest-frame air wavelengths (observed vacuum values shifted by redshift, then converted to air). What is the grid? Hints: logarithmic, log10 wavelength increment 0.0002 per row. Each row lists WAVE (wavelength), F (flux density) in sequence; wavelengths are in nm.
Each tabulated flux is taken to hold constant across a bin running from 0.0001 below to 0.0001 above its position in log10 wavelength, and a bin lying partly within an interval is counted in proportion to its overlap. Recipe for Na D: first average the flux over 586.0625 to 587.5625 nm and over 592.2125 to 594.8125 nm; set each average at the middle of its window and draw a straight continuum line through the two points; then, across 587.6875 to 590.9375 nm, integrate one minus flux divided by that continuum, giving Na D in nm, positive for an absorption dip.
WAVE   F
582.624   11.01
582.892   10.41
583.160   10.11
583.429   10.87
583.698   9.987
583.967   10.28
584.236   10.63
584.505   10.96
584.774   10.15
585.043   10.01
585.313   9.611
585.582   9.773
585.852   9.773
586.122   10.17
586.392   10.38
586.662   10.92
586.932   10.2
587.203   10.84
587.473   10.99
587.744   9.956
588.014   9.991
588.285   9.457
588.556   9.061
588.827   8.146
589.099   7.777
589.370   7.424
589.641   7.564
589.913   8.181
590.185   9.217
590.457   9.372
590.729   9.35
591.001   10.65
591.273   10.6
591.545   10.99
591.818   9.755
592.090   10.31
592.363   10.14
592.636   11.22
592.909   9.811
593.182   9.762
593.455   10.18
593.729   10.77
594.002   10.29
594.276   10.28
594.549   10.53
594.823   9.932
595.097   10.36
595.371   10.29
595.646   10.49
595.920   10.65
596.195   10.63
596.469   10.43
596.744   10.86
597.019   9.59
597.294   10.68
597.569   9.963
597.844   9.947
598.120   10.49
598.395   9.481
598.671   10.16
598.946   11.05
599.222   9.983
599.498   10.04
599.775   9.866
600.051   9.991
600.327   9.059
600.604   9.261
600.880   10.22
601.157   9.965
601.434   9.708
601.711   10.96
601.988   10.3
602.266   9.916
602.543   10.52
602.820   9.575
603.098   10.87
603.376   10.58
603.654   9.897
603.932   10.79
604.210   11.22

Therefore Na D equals 0.52 nm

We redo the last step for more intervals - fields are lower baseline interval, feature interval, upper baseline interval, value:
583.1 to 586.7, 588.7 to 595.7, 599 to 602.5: 0.26 nm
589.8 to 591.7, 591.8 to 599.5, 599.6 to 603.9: -0.30 nm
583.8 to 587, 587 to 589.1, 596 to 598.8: 0.12 nm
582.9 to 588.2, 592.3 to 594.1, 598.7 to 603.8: -0.02 nm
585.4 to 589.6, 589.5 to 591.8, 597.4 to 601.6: 0.05 nm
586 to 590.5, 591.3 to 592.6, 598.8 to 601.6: -0.11 nm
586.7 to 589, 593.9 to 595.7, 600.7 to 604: -0.05 nm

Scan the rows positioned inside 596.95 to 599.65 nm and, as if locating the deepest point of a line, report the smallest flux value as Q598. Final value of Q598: 9.481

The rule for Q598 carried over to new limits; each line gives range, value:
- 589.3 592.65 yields 7.424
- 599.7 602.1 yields 9.059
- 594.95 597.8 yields 9.59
